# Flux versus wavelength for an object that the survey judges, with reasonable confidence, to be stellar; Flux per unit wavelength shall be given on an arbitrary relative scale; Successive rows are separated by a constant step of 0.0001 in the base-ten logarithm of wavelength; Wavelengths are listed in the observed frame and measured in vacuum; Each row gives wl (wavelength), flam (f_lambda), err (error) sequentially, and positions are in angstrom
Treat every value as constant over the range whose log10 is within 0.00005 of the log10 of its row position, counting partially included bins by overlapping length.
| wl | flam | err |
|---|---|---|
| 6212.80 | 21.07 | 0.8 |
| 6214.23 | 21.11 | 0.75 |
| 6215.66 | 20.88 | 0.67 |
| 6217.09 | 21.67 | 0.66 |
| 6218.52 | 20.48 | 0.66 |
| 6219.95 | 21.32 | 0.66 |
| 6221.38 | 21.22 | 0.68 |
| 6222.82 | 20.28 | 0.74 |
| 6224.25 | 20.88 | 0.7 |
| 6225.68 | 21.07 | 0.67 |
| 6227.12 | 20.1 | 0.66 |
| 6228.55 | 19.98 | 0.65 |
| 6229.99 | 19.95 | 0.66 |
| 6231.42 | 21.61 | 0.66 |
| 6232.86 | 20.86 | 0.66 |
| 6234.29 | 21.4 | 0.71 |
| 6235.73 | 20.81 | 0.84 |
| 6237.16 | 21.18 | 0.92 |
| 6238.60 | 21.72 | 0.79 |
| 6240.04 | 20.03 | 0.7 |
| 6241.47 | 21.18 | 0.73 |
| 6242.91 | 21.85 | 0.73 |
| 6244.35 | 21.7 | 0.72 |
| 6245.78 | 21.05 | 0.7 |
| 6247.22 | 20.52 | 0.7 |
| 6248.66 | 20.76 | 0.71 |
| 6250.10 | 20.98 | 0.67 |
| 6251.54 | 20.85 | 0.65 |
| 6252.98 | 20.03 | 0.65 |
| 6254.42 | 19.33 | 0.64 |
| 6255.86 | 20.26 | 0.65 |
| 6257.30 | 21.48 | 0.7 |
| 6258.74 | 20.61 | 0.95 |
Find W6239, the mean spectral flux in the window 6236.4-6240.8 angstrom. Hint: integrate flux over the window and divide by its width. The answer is 21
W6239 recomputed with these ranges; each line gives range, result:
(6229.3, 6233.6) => 20.8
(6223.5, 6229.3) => 20.5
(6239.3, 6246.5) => 21.2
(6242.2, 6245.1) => 21.8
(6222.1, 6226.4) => 20.7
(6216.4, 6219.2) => 21.1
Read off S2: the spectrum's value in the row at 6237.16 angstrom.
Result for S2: 21.18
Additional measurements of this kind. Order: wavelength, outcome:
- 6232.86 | 20.86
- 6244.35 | 21.7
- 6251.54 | 20.85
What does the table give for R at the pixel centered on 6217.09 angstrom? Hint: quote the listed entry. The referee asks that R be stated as 21.67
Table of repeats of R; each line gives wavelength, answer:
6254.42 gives 19.33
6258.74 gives 20.61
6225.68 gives 21.07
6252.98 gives 20.03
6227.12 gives 20.1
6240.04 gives 20.03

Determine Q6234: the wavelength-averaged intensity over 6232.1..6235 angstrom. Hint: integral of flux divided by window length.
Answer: 21.1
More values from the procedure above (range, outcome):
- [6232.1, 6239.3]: 21.2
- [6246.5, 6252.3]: 20.8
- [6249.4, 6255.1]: 20.3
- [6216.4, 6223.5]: 21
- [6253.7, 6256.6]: 19.8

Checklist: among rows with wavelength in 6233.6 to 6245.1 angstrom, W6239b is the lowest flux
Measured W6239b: 20.03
